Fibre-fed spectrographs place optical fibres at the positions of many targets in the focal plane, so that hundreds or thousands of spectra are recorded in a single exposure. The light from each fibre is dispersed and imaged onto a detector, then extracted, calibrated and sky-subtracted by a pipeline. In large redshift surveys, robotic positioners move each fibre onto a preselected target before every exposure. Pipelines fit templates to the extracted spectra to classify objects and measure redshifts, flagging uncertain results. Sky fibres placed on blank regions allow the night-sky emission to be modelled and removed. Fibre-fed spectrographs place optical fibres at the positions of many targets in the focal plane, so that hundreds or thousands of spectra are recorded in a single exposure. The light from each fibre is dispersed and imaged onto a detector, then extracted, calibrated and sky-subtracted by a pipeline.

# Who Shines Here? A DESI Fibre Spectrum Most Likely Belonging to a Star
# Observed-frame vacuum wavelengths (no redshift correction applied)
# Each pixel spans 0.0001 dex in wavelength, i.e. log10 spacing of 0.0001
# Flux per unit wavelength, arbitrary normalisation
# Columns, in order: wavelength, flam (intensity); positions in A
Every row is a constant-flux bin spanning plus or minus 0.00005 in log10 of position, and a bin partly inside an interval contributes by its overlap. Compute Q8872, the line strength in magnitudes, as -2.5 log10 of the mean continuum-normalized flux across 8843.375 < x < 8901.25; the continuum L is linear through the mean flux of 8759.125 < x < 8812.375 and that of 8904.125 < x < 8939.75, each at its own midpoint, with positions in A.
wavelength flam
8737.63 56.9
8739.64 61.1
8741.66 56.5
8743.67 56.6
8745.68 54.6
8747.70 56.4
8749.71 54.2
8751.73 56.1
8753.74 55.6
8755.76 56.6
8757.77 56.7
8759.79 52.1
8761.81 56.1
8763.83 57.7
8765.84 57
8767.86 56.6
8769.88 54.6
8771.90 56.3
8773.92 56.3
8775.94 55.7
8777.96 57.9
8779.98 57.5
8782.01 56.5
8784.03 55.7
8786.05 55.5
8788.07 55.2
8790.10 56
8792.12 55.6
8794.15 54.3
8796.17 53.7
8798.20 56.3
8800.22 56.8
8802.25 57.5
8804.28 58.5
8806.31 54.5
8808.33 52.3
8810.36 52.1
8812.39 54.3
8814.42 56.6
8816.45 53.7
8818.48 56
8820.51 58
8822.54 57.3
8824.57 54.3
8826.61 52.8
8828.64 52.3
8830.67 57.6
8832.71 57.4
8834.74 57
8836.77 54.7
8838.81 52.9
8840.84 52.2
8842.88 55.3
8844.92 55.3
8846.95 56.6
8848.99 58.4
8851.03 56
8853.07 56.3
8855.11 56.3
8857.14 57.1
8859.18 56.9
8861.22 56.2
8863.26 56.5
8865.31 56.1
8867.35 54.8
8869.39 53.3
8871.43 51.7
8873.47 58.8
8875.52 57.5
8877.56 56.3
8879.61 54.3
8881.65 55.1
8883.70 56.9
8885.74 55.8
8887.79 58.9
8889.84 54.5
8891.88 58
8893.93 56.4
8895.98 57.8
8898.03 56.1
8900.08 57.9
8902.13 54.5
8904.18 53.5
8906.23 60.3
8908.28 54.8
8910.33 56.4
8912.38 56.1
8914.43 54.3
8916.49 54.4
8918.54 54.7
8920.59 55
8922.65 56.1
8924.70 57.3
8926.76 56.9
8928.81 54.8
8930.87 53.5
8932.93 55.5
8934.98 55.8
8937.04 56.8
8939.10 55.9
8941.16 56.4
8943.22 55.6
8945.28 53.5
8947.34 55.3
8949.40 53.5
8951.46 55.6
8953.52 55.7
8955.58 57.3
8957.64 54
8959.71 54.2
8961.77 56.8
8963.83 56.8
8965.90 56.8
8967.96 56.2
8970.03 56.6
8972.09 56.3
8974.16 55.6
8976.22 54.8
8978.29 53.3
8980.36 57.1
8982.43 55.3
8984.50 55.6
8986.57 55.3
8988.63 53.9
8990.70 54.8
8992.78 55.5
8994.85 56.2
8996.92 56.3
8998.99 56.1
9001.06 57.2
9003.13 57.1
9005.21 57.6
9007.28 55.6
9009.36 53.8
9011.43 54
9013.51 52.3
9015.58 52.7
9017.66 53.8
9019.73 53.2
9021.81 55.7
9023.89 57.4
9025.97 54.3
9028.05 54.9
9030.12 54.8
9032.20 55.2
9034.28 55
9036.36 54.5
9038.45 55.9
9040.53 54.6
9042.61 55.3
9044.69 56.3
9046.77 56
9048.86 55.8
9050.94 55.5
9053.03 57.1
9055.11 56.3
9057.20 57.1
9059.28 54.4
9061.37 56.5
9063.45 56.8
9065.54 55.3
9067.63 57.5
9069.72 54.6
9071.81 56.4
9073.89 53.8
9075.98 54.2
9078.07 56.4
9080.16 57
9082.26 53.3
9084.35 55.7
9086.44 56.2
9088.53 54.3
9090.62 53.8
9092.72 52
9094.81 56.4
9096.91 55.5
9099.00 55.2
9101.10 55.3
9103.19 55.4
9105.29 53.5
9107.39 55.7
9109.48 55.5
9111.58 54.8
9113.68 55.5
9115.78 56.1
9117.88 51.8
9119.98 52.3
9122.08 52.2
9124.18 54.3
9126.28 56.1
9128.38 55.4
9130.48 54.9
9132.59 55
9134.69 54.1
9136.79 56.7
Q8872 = -0.01 mag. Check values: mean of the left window 55.7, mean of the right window 55.7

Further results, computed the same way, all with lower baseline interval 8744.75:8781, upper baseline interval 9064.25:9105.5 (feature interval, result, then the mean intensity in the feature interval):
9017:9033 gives 0.006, 55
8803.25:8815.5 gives 0.023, 54.7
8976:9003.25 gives -0.004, 55.6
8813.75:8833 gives 0.006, 55.5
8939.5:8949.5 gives 0.009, 55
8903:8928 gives -0.005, 55.8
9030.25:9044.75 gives 0.002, 55.1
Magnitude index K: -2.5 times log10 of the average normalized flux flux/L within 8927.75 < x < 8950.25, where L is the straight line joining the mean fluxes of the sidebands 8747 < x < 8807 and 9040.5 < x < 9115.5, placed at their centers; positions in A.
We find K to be 0.01 mag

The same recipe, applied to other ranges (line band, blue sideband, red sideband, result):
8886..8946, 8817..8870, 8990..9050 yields -0.01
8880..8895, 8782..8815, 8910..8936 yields -0.02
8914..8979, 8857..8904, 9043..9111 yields 0.01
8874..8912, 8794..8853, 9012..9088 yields -0.02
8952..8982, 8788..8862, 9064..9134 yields -0.01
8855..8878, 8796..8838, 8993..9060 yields -0.01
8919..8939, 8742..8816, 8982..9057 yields 0.00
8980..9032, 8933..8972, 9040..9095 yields 0.01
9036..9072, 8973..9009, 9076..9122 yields -0.01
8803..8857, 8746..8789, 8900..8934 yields 0.01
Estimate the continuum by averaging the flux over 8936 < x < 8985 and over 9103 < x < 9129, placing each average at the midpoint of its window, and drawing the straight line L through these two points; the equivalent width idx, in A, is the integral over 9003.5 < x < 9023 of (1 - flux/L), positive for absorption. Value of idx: 0.3 A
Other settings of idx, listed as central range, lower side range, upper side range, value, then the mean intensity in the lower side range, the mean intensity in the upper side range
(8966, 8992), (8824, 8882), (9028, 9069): 0.1 A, 55.5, 55.8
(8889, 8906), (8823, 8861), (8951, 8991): -0.2 A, 55.6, 55.6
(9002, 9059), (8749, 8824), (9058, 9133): -0.1 A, 55.8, 55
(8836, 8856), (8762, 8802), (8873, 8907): 0.3 A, 56.1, 56.5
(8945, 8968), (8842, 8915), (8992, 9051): 0.1 A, 56.2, 55.3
